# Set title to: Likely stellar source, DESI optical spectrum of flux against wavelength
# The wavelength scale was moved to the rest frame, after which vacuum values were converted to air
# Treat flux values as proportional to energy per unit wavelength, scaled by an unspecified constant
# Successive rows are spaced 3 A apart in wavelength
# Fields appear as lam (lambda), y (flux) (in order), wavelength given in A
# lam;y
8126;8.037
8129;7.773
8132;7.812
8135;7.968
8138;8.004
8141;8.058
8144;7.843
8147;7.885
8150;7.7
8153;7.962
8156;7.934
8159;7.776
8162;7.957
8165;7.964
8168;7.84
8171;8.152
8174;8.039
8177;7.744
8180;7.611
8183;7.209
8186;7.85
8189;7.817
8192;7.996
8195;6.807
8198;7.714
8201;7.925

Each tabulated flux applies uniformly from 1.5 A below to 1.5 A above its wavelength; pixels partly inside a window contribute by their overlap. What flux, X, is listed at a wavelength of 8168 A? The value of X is 7.84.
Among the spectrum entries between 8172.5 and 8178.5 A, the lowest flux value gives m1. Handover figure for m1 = 7.744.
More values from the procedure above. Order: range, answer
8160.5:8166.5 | 7.957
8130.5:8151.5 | 7.7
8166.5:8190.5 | 7.209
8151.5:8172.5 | 7.776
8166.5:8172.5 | 7.84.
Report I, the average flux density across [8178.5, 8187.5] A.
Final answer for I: 7.56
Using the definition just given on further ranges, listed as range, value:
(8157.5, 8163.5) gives 7.87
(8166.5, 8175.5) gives 8.01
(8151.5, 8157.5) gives 7.95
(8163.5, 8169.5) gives 7.9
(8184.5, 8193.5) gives 7.89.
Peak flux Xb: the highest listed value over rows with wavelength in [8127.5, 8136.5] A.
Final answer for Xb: 7.968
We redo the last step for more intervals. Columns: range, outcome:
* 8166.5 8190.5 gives 8.152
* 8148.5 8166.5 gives 7.964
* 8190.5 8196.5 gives 7.996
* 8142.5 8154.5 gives 7.962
